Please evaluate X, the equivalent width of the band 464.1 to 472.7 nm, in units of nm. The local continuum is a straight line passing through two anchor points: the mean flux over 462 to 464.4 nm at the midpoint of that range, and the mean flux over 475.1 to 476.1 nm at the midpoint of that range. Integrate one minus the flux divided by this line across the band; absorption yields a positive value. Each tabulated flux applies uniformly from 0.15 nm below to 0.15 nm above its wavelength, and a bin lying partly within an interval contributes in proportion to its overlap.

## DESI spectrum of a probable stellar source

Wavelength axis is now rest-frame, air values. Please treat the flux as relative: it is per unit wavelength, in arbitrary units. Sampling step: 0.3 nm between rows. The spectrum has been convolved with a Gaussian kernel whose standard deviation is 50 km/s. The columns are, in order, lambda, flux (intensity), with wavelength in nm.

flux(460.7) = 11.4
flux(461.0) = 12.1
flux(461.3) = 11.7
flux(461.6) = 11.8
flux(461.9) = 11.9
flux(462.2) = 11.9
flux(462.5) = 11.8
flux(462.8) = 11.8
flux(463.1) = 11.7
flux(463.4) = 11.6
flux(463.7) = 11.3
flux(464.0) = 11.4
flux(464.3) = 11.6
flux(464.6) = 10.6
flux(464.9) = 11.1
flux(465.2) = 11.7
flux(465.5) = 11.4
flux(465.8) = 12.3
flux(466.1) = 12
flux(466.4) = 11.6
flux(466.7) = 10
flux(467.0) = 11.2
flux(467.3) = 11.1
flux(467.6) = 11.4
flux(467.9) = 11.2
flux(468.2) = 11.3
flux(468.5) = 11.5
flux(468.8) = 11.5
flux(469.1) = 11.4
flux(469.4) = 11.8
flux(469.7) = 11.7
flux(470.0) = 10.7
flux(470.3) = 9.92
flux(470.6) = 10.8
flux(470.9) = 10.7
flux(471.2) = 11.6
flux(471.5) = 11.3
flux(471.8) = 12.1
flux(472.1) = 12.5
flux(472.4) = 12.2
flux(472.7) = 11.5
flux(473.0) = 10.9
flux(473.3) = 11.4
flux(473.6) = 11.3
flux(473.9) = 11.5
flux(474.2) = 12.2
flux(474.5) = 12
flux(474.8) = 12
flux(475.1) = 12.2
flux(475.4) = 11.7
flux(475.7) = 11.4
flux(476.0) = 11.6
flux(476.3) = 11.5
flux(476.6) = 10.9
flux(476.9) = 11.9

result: 0.21 nm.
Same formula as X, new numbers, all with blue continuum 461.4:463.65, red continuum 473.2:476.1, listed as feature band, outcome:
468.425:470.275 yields 0.066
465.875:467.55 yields 0.073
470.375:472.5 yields 0.039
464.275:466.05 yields 0.043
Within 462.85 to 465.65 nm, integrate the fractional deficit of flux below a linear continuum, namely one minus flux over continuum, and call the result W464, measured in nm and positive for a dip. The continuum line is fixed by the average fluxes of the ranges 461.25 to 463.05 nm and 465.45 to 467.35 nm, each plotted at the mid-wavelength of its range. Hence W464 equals 0.05 nm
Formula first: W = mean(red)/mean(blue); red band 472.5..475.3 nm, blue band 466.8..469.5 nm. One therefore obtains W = 1.0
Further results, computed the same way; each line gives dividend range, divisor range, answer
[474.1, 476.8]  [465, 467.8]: 1.03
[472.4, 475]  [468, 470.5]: 1.04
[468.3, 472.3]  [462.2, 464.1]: 0.98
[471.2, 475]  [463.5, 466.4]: 1.02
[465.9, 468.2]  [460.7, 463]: 0.95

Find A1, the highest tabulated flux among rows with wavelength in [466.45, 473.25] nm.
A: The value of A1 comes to 12.5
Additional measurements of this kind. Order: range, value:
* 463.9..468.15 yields 12.3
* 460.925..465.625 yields 12.1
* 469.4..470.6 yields 11.7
